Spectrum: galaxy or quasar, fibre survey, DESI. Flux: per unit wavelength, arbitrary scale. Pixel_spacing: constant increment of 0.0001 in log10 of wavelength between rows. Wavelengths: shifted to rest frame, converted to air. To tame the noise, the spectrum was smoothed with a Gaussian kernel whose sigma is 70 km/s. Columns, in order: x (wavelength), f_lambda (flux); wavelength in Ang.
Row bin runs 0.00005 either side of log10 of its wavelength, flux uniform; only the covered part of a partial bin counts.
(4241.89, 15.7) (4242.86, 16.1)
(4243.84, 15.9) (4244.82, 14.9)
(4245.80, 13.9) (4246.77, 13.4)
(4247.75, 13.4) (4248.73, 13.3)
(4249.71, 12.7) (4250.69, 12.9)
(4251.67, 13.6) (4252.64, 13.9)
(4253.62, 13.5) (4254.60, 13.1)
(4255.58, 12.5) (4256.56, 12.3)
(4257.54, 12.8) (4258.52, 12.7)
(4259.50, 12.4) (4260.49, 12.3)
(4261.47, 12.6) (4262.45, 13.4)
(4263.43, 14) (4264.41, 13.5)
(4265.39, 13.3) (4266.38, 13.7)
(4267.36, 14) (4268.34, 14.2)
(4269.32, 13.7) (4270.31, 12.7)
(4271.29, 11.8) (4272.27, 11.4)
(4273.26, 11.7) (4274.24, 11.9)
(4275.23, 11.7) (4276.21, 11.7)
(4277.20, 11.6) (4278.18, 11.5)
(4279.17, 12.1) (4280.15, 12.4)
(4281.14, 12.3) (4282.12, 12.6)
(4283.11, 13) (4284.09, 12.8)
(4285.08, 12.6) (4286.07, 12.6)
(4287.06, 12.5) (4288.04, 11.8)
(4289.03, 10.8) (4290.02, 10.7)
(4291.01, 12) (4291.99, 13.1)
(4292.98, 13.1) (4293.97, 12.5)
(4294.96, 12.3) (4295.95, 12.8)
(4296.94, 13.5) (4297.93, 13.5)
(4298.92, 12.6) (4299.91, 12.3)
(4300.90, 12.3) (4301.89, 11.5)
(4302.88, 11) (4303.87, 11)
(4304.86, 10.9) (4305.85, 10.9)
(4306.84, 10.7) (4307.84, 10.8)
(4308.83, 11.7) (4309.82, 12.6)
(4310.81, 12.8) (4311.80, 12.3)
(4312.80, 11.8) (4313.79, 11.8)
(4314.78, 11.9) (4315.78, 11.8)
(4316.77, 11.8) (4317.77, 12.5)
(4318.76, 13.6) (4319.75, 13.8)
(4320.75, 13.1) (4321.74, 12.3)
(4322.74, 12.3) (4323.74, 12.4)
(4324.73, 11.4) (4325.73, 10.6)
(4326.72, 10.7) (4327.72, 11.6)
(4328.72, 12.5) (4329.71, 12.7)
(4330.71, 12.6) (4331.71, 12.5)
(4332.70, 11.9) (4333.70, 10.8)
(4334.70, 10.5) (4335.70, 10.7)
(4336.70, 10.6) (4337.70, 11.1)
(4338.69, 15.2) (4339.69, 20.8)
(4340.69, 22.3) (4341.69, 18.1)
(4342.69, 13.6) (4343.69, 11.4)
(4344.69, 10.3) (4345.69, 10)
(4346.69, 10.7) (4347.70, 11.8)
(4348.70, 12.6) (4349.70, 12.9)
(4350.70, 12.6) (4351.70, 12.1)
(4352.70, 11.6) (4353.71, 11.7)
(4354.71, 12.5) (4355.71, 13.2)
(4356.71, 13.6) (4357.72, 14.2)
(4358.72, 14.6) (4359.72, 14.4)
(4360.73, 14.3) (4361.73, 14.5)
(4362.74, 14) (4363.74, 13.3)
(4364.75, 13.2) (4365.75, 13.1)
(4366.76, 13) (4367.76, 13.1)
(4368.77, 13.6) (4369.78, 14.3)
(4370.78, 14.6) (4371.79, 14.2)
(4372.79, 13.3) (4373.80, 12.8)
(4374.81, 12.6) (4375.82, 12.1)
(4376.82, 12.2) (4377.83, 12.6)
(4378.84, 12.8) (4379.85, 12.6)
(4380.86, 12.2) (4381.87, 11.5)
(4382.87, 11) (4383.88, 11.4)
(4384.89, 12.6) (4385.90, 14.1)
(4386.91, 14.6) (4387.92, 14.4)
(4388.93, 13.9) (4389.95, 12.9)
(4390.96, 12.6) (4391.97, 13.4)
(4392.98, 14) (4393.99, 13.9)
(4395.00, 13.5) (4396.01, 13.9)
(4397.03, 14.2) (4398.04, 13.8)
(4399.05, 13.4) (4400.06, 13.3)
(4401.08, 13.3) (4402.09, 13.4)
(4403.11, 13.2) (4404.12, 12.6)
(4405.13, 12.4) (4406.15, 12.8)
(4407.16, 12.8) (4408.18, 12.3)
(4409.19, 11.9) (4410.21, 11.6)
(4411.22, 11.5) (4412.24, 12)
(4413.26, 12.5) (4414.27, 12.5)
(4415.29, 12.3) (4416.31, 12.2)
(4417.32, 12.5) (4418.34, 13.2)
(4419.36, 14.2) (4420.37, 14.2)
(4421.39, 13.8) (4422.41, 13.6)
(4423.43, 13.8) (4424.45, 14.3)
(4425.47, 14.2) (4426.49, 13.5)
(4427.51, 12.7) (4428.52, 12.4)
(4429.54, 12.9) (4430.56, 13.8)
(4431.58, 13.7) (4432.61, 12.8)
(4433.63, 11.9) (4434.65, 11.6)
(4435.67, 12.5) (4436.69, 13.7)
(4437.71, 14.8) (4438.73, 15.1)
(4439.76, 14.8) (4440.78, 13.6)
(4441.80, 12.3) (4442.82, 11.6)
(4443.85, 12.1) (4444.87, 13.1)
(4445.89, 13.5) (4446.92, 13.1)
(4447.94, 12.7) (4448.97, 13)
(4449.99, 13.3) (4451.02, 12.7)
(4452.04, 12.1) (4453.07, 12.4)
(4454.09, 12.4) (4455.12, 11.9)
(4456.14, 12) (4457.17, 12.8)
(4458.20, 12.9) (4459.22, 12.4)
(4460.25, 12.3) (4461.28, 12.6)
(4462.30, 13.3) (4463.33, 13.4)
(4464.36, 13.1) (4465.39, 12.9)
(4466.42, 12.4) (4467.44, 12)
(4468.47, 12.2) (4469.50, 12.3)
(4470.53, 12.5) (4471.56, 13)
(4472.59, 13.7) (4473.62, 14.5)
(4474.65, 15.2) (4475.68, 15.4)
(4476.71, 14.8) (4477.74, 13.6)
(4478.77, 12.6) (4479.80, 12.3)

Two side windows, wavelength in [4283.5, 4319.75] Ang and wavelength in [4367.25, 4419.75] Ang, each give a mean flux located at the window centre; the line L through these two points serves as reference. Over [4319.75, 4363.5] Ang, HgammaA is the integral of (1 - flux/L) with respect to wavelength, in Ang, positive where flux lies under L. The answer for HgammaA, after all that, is -1.37 Ang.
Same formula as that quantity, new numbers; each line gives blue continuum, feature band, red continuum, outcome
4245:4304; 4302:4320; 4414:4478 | 1.27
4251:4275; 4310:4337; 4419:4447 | 2.26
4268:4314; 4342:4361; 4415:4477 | -0.09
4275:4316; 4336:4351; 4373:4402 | -1.19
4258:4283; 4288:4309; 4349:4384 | 1.37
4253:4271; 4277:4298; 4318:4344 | 1.20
